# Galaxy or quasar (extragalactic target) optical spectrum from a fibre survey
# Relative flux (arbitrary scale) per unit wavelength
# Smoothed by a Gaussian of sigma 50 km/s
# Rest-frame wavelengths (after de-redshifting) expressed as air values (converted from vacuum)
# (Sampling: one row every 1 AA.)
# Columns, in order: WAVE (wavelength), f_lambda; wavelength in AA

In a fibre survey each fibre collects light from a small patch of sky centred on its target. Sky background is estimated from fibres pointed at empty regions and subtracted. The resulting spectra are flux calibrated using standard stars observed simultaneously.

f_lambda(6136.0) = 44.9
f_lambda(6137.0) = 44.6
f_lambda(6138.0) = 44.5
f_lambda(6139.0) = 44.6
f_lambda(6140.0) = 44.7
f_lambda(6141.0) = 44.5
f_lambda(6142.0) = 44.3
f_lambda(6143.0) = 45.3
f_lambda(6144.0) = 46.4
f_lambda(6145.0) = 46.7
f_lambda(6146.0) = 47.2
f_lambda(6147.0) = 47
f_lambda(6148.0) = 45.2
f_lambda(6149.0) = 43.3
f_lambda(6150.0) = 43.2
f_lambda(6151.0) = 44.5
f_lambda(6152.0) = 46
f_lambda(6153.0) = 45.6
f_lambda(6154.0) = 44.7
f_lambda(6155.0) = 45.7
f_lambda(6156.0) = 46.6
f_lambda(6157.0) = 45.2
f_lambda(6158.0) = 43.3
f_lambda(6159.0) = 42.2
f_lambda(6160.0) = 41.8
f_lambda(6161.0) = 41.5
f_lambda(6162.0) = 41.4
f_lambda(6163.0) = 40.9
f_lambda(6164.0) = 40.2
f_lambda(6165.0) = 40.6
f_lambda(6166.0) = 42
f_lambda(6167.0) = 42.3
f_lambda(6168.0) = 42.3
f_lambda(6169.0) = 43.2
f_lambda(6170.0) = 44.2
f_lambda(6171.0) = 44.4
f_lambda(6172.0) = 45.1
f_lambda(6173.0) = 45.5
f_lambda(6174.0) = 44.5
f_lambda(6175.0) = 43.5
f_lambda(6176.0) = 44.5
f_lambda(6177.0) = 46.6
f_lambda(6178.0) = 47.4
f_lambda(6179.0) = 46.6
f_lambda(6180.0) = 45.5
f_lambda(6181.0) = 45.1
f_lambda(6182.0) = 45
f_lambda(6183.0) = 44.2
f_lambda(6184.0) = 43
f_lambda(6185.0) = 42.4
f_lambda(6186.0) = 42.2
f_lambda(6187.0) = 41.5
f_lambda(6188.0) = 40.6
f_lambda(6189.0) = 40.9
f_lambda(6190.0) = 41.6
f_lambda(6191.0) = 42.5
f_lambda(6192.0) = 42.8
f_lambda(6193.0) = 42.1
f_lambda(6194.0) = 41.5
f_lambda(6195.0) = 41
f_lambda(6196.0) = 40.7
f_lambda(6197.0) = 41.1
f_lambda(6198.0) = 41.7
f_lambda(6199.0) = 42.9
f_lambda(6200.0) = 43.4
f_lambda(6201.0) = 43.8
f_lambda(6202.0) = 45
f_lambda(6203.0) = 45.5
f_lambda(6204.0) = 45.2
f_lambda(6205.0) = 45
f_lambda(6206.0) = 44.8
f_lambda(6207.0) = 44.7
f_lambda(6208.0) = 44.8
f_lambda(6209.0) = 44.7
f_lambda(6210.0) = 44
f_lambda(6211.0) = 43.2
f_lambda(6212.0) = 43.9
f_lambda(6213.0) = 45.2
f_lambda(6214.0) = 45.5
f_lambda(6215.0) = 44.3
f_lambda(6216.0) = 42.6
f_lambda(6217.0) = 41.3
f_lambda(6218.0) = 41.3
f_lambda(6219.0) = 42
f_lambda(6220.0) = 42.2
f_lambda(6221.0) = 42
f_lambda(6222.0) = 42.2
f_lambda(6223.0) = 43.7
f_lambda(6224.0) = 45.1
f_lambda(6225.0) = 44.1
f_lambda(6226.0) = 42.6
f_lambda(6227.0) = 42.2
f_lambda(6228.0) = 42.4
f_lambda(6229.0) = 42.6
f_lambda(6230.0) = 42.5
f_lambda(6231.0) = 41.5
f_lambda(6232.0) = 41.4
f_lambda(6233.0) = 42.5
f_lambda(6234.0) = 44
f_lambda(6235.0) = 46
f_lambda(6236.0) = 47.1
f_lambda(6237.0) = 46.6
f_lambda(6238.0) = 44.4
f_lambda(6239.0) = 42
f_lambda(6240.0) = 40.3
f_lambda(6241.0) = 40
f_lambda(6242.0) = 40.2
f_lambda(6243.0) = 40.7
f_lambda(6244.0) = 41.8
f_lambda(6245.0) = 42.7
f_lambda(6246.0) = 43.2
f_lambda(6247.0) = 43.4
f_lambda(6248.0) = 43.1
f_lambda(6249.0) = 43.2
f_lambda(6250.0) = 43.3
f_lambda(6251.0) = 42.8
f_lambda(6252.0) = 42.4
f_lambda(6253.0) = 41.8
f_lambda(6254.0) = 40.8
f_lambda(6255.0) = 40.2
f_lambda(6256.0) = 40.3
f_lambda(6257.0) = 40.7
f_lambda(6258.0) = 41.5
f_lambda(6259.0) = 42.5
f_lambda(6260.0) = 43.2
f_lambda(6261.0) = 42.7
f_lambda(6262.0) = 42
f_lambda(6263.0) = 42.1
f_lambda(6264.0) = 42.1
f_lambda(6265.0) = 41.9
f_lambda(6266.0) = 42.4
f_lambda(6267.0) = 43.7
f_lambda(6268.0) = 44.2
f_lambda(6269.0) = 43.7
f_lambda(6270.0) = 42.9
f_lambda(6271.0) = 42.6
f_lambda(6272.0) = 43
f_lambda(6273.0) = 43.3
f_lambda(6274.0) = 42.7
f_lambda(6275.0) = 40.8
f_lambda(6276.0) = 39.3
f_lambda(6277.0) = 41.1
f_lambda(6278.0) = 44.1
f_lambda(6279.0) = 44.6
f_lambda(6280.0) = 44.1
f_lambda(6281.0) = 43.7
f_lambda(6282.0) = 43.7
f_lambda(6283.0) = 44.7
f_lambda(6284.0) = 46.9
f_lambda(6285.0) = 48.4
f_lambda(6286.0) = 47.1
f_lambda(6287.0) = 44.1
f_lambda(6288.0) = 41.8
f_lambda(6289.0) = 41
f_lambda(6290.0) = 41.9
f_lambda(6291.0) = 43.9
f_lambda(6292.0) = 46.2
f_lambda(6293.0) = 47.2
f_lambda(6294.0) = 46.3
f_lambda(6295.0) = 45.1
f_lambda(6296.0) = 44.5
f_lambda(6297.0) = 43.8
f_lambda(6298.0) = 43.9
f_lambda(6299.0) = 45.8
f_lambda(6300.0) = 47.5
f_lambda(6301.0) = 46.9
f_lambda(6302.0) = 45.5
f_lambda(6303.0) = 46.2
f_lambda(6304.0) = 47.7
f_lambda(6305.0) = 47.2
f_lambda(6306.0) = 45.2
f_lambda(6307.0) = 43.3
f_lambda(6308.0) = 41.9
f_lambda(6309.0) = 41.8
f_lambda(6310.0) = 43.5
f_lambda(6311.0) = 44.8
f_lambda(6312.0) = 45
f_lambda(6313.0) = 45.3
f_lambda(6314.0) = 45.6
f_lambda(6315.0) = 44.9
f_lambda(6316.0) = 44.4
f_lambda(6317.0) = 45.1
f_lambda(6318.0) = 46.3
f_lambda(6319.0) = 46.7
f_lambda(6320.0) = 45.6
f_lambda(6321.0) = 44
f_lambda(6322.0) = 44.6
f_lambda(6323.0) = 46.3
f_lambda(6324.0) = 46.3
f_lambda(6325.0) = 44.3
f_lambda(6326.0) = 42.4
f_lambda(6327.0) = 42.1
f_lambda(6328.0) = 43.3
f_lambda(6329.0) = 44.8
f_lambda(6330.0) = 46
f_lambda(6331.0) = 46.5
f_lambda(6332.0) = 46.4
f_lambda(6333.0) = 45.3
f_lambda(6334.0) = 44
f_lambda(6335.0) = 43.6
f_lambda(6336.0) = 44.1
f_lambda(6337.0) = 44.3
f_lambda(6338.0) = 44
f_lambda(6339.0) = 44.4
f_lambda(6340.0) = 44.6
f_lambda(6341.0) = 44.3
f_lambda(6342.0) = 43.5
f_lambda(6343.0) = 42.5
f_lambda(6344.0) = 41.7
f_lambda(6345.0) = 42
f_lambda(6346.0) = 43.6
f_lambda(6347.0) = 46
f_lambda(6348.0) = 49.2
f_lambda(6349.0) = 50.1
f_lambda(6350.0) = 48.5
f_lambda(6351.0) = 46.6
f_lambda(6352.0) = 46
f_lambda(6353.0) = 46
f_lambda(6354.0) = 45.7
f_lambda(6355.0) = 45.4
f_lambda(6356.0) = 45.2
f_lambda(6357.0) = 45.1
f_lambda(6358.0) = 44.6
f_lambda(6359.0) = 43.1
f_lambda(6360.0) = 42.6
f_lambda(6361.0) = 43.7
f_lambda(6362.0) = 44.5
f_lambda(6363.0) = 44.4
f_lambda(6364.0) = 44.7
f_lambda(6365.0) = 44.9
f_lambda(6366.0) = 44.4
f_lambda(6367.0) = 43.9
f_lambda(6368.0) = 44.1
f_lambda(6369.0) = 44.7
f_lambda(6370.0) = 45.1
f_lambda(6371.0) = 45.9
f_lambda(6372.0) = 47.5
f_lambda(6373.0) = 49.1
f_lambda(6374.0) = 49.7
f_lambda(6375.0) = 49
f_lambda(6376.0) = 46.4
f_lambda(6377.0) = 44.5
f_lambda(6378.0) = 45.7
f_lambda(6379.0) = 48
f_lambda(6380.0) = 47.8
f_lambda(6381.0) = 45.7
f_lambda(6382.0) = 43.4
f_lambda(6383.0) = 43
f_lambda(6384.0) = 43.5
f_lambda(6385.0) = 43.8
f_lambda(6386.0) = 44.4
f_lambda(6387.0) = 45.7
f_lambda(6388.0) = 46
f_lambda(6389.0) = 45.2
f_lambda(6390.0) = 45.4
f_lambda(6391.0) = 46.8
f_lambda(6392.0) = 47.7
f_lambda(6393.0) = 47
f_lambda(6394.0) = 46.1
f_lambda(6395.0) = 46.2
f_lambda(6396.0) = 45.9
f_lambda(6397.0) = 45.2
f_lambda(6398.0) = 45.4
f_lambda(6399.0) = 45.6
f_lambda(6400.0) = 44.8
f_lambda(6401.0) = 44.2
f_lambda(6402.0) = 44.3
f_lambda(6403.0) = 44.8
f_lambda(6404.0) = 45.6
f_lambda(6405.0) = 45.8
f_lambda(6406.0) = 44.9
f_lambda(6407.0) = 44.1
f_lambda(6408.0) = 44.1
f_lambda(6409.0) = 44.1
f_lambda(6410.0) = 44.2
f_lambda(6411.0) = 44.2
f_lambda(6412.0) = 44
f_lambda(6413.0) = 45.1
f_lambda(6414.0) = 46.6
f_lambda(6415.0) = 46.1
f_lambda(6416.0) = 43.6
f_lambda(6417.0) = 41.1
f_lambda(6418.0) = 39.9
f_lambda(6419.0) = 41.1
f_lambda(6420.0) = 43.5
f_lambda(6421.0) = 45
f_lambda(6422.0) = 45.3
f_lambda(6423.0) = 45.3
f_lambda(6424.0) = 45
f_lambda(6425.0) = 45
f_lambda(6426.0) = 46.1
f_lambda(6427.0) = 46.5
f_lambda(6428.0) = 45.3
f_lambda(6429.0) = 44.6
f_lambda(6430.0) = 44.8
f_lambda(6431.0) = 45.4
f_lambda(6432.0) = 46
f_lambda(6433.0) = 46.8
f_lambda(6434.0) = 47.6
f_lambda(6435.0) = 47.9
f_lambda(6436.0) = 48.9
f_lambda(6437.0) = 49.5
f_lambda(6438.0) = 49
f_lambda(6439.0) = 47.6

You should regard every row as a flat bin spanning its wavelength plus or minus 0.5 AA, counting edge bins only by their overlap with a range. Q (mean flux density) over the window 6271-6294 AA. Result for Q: 43.8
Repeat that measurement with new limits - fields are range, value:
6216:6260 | 42.5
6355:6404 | 45.4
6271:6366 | 44.7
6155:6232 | 43.3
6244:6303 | 43.4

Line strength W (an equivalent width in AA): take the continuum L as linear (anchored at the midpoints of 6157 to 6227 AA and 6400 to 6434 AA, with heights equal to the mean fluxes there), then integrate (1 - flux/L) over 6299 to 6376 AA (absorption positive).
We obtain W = -1.7 AA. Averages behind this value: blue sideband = 43.3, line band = 45.1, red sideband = 44.7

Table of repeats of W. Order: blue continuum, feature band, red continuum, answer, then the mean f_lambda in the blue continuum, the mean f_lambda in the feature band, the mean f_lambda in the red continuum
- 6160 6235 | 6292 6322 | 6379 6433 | -0.7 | 43.2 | 45.2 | 45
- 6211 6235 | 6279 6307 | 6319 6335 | -0.6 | 43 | 45.2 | 44.8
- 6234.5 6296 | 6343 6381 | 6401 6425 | -1.5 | 43.1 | 45.6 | 44.3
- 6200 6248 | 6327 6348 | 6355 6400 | 0.3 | 43.3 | 44.3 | 45.5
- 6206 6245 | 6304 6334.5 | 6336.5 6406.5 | -0.2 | 43.1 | 44.8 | 45.3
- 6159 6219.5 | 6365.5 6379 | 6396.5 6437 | -0.5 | 43.3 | 46.2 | 45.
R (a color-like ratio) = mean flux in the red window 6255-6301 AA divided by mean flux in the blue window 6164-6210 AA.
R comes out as 1.00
